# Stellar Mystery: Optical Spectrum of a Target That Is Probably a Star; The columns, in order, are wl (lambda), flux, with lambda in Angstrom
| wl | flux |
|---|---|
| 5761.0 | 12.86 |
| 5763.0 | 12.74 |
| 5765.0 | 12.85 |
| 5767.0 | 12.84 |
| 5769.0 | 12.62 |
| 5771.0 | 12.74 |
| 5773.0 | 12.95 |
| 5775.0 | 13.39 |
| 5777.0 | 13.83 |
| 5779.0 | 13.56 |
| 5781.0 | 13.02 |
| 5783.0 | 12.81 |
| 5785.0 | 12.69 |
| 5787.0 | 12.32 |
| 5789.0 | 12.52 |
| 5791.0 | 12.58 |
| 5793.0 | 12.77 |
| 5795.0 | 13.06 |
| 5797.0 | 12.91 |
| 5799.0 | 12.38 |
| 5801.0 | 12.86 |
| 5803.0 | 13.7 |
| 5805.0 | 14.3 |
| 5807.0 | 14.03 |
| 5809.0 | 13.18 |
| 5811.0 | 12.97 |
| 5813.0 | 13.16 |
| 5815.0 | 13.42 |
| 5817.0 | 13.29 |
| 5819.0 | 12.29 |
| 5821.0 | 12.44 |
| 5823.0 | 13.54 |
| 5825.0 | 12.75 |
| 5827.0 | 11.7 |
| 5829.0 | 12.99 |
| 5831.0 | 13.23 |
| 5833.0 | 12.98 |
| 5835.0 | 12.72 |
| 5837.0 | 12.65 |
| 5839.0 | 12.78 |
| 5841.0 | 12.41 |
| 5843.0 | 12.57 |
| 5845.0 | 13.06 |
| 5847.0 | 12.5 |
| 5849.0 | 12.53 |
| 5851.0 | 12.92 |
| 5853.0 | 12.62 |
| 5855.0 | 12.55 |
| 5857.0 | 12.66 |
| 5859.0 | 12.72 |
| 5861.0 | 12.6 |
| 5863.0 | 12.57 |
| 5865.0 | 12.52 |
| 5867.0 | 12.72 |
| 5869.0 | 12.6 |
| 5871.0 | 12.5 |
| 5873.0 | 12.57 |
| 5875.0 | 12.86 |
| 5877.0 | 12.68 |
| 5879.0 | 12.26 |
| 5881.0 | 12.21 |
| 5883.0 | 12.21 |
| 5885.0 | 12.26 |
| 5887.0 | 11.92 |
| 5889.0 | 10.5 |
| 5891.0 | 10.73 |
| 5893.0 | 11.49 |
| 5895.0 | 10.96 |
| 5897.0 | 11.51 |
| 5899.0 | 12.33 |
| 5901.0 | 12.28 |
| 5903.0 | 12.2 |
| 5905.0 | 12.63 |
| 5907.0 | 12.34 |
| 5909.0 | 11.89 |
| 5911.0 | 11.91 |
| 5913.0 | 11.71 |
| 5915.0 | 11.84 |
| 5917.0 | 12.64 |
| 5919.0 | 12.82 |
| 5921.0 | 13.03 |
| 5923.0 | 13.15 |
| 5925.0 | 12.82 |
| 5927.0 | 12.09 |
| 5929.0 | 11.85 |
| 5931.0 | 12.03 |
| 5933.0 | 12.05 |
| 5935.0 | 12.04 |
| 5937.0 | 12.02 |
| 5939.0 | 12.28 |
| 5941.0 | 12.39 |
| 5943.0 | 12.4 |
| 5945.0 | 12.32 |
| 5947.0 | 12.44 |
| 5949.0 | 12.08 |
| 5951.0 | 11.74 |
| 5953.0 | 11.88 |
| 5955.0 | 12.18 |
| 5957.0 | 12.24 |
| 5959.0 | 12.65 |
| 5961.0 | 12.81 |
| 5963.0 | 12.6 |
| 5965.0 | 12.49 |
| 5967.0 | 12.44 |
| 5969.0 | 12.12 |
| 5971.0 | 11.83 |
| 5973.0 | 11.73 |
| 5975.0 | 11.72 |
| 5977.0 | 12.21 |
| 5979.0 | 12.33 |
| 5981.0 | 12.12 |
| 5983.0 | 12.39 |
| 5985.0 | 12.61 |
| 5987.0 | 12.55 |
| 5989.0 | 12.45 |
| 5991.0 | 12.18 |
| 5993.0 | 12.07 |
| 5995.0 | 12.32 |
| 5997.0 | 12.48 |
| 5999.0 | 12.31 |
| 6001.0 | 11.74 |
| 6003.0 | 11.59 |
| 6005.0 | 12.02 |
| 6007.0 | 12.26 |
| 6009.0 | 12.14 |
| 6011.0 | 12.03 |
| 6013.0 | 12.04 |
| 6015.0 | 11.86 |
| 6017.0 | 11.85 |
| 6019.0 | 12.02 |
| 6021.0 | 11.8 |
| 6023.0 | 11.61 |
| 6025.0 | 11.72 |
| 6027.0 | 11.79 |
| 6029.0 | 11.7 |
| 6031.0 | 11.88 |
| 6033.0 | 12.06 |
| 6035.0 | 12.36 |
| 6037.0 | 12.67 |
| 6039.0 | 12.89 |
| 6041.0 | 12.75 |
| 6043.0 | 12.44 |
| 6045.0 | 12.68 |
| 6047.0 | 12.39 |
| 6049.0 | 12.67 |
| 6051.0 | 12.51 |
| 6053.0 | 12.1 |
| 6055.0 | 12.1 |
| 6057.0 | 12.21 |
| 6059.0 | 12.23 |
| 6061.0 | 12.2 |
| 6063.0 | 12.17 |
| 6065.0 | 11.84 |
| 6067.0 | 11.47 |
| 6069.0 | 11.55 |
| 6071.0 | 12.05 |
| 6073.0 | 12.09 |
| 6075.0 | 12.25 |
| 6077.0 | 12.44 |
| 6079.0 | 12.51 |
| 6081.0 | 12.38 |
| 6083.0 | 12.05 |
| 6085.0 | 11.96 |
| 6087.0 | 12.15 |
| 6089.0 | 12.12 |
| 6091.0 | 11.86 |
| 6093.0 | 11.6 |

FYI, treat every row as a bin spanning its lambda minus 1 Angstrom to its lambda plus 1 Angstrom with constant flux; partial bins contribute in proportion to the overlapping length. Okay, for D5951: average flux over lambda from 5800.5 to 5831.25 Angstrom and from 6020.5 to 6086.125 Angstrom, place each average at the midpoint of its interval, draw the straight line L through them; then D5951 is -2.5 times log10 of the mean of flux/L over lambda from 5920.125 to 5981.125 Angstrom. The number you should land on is 0.03 mag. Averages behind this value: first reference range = 13.1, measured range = 12.3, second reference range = 12.2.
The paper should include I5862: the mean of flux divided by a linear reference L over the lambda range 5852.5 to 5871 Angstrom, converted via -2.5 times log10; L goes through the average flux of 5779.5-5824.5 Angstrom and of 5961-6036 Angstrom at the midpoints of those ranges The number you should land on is 0.01 mag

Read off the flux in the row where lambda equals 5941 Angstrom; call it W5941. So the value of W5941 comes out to 12.39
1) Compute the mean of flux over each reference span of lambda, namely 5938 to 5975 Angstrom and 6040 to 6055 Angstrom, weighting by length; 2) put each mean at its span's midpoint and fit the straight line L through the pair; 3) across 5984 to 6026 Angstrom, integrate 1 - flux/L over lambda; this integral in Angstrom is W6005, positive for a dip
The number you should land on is 1.0 Angstrom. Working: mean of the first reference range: 12.2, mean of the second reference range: 12.5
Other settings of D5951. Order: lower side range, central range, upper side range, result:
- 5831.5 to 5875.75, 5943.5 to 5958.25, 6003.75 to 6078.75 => 0.022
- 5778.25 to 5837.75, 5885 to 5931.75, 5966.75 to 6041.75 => 0.044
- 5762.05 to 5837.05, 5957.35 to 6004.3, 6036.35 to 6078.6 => 0.020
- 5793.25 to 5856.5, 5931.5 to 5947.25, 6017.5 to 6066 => 0.027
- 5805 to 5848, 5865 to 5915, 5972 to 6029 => 0.049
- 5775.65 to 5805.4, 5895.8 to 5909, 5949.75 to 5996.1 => 0.032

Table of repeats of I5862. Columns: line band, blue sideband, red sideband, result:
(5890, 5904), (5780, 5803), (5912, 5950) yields 0.07 mag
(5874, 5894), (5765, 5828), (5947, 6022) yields 0.06 mag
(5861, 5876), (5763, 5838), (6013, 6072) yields 0.01 mag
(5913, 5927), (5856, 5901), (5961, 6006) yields -0.04 mag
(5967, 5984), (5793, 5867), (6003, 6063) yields 0.03 mag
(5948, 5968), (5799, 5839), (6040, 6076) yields 0.02 mag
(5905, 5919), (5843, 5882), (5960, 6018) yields 0.03 mag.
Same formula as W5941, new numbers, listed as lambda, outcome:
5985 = 12.61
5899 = 12.33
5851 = 12.92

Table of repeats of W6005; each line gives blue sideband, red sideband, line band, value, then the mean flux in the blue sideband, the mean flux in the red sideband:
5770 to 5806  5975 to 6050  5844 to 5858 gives 0.1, 13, 12.2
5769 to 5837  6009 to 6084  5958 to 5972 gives 0.0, 13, 12.1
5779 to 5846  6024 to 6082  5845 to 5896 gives 1.9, 12.9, 12.2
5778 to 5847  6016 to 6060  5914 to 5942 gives 0.4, 12.9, 12.2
